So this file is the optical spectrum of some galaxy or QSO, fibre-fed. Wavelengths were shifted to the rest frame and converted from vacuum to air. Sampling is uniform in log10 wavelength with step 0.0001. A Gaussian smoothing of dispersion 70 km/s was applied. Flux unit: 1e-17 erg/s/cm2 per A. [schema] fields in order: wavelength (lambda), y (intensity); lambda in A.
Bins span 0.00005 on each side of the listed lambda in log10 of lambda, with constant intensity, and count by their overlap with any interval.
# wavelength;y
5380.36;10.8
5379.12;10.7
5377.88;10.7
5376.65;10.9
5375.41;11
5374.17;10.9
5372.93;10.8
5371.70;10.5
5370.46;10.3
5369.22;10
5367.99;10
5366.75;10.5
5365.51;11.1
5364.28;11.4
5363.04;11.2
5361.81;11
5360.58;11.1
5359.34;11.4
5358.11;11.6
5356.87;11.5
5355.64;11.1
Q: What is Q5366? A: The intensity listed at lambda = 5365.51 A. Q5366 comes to 11.1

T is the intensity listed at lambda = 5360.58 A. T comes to 11.1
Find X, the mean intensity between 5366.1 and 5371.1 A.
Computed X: 10.2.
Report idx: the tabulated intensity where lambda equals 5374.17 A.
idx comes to 10.9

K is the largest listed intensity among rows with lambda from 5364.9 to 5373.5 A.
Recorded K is 11.1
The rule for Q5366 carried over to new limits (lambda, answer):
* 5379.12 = 10.7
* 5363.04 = 11.2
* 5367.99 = 10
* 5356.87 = 11.5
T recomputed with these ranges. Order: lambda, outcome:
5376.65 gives 10.9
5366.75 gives 10.5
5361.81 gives 11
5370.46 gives 10.3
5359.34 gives 11.4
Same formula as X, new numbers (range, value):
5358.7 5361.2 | 11.3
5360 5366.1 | 11.2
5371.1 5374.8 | 10.7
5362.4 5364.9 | 11.3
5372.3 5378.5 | 10.9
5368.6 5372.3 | 10.3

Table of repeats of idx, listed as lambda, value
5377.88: 10.7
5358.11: 11.6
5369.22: 10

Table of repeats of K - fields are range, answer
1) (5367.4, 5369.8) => 10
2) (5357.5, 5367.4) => 11.6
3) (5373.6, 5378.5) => 11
